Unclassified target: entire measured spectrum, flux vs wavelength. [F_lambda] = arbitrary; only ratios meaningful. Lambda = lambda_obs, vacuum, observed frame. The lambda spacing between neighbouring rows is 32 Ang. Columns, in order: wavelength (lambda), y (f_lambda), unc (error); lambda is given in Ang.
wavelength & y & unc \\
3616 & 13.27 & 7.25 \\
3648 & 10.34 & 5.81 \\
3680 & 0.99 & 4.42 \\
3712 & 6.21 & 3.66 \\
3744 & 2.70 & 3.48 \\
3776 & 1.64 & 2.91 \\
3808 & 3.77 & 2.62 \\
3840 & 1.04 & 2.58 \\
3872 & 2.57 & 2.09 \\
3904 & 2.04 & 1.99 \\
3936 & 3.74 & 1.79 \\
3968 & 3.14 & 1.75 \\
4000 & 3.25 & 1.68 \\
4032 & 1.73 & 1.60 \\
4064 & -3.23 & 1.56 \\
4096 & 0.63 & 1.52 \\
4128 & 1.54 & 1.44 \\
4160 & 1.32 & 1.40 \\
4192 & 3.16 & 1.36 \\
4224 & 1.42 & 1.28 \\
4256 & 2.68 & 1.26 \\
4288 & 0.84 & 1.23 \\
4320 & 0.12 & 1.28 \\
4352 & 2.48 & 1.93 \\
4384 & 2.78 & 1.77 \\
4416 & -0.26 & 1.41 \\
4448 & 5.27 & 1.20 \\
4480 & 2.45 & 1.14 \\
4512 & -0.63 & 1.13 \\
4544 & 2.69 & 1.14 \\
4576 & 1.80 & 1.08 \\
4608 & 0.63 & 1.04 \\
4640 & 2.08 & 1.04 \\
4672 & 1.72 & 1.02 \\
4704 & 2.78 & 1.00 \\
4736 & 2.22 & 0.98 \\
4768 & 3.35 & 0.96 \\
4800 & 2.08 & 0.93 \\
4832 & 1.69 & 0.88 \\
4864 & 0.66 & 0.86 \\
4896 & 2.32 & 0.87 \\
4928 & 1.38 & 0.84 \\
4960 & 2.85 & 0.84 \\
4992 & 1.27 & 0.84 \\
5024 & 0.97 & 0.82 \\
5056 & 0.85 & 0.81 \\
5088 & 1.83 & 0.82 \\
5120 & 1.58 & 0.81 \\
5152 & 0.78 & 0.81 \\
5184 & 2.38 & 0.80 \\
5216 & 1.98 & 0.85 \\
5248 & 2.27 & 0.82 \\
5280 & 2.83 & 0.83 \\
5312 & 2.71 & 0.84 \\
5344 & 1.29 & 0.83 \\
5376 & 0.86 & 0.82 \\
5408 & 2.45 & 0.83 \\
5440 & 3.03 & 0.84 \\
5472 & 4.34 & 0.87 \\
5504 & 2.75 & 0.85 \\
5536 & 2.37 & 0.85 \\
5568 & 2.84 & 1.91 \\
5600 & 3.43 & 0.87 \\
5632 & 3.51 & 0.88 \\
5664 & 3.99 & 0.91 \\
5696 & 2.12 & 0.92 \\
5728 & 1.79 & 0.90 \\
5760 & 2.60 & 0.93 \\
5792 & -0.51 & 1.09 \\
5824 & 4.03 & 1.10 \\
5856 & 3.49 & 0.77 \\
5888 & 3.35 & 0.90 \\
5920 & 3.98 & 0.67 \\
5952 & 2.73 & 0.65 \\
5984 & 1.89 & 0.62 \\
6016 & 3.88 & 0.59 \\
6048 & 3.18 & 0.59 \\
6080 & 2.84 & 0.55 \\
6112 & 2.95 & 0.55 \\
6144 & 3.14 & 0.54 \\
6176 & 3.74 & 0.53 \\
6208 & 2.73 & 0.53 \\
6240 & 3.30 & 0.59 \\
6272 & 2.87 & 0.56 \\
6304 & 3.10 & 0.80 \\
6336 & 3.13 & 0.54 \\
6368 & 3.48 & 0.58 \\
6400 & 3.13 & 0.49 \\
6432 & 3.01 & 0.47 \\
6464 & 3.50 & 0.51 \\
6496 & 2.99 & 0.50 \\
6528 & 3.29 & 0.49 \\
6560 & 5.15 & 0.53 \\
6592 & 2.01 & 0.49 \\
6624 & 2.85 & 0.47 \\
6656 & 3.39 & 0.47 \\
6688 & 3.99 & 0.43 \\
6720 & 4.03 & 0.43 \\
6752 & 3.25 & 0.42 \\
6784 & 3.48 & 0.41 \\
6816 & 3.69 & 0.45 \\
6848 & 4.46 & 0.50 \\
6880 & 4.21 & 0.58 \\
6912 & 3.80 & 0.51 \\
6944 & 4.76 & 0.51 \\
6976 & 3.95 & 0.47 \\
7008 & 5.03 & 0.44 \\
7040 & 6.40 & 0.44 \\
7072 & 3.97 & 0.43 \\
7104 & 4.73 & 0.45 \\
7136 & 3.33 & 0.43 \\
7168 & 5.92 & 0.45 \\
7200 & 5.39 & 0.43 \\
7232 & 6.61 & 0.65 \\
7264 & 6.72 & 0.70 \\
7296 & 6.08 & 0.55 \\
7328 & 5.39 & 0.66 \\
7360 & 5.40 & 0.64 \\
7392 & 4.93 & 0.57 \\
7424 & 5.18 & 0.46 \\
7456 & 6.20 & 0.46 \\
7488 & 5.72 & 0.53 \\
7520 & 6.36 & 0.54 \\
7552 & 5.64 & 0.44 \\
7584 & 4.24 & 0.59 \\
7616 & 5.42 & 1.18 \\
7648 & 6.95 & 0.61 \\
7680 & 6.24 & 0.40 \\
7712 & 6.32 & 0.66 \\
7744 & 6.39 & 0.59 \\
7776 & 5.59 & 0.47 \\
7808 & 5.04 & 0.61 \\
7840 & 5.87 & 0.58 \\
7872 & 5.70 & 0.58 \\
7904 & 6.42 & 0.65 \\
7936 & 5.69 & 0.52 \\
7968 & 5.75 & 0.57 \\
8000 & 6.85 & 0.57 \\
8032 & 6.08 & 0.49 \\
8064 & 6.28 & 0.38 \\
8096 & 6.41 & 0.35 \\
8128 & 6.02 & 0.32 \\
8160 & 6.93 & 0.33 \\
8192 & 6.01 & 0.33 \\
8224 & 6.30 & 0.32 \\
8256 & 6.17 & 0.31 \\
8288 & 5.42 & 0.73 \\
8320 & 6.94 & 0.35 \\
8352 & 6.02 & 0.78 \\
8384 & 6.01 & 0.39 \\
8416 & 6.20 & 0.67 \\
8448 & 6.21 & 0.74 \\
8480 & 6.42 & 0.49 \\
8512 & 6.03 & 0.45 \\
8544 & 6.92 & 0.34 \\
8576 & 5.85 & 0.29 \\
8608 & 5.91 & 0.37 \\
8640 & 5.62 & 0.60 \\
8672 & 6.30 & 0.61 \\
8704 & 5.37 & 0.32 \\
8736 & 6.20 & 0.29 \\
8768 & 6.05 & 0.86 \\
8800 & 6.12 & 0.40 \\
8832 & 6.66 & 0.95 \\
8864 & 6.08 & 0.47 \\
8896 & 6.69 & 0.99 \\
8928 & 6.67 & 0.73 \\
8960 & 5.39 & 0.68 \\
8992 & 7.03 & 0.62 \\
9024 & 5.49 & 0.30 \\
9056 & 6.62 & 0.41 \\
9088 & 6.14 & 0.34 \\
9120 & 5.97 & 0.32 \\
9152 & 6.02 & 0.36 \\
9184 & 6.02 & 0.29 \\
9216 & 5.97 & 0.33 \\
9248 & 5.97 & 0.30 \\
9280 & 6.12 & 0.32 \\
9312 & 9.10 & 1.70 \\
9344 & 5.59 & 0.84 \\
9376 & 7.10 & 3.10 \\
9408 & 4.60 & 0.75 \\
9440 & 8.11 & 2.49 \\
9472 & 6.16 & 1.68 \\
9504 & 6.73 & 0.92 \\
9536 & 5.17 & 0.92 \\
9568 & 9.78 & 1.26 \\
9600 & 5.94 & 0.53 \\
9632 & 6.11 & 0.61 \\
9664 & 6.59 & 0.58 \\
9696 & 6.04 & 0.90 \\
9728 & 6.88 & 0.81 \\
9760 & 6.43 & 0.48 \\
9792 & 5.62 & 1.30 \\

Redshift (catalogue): 0.80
